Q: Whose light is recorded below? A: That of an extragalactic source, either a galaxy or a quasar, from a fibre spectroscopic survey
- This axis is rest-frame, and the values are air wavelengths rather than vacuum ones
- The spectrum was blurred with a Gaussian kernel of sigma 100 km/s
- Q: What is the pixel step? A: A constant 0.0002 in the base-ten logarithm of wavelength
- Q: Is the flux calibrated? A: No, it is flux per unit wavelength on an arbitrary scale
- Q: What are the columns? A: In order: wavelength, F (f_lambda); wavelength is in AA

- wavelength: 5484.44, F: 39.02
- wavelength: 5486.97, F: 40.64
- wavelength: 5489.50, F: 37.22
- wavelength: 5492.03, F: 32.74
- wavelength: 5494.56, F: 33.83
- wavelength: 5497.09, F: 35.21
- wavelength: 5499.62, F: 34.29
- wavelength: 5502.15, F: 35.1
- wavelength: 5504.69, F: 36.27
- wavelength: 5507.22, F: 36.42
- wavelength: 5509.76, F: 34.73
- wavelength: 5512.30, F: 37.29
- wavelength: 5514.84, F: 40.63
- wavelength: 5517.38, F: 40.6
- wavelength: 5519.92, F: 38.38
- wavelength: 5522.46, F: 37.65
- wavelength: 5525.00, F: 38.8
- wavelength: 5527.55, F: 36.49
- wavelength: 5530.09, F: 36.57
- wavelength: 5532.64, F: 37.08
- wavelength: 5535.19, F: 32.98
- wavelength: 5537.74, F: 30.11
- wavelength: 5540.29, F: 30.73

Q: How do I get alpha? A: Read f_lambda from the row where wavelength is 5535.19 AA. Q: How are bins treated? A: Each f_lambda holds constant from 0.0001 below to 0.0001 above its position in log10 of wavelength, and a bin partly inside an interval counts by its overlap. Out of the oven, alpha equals 32.98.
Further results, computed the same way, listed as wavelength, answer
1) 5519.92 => 38.38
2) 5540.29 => 30.73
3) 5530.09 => 36.57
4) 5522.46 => 37.65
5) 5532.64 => 37.08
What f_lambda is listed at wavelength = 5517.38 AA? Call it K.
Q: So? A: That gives 40.6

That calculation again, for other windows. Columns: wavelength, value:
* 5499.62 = 34.29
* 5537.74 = 30.11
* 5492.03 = 32.74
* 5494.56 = 33.83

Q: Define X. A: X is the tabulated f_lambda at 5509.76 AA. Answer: 34.73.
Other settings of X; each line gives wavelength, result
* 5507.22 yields 36.42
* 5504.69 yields 36.27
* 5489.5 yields 37.22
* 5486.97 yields 40.64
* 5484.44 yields 39.02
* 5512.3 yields 37.29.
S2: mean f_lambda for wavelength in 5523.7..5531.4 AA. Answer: 37.3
